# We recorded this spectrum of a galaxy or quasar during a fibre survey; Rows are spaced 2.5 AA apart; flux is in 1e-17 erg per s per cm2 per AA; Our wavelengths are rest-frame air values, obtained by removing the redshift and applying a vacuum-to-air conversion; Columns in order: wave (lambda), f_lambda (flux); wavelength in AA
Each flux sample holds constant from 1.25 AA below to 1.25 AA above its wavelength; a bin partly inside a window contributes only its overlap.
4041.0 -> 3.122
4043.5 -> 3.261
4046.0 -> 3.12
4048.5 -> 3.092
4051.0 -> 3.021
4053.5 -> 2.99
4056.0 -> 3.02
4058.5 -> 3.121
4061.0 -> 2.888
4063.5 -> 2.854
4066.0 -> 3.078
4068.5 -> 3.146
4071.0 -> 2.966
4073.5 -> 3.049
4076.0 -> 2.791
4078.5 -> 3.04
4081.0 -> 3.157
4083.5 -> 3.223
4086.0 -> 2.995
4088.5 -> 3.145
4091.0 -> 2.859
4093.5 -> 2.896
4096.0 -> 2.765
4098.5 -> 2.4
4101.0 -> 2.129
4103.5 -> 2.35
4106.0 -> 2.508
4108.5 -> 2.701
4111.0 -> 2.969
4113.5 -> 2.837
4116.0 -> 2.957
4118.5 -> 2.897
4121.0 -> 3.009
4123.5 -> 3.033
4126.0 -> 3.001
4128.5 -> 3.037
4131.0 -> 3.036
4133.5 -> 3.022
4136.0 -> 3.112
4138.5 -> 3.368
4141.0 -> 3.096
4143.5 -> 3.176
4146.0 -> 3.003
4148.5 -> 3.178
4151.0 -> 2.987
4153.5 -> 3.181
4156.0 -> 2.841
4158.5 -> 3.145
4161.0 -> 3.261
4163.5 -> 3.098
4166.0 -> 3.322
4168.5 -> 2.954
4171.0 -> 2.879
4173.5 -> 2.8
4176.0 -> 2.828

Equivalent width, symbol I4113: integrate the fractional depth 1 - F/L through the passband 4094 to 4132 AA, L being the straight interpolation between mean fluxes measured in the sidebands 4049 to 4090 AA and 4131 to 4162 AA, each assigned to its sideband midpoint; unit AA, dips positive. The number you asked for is 3.7 AA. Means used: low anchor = 3.03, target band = 2.78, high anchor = 3.11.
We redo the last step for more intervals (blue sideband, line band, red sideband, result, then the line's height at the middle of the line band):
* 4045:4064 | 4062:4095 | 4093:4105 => -3.5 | 2.73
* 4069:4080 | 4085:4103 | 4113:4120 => 1.4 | 2.95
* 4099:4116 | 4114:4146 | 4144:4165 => -2.5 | 2.84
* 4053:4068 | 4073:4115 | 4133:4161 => 3.2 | 3.04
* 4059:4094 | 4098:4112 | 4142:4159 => 2.4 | 3.03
